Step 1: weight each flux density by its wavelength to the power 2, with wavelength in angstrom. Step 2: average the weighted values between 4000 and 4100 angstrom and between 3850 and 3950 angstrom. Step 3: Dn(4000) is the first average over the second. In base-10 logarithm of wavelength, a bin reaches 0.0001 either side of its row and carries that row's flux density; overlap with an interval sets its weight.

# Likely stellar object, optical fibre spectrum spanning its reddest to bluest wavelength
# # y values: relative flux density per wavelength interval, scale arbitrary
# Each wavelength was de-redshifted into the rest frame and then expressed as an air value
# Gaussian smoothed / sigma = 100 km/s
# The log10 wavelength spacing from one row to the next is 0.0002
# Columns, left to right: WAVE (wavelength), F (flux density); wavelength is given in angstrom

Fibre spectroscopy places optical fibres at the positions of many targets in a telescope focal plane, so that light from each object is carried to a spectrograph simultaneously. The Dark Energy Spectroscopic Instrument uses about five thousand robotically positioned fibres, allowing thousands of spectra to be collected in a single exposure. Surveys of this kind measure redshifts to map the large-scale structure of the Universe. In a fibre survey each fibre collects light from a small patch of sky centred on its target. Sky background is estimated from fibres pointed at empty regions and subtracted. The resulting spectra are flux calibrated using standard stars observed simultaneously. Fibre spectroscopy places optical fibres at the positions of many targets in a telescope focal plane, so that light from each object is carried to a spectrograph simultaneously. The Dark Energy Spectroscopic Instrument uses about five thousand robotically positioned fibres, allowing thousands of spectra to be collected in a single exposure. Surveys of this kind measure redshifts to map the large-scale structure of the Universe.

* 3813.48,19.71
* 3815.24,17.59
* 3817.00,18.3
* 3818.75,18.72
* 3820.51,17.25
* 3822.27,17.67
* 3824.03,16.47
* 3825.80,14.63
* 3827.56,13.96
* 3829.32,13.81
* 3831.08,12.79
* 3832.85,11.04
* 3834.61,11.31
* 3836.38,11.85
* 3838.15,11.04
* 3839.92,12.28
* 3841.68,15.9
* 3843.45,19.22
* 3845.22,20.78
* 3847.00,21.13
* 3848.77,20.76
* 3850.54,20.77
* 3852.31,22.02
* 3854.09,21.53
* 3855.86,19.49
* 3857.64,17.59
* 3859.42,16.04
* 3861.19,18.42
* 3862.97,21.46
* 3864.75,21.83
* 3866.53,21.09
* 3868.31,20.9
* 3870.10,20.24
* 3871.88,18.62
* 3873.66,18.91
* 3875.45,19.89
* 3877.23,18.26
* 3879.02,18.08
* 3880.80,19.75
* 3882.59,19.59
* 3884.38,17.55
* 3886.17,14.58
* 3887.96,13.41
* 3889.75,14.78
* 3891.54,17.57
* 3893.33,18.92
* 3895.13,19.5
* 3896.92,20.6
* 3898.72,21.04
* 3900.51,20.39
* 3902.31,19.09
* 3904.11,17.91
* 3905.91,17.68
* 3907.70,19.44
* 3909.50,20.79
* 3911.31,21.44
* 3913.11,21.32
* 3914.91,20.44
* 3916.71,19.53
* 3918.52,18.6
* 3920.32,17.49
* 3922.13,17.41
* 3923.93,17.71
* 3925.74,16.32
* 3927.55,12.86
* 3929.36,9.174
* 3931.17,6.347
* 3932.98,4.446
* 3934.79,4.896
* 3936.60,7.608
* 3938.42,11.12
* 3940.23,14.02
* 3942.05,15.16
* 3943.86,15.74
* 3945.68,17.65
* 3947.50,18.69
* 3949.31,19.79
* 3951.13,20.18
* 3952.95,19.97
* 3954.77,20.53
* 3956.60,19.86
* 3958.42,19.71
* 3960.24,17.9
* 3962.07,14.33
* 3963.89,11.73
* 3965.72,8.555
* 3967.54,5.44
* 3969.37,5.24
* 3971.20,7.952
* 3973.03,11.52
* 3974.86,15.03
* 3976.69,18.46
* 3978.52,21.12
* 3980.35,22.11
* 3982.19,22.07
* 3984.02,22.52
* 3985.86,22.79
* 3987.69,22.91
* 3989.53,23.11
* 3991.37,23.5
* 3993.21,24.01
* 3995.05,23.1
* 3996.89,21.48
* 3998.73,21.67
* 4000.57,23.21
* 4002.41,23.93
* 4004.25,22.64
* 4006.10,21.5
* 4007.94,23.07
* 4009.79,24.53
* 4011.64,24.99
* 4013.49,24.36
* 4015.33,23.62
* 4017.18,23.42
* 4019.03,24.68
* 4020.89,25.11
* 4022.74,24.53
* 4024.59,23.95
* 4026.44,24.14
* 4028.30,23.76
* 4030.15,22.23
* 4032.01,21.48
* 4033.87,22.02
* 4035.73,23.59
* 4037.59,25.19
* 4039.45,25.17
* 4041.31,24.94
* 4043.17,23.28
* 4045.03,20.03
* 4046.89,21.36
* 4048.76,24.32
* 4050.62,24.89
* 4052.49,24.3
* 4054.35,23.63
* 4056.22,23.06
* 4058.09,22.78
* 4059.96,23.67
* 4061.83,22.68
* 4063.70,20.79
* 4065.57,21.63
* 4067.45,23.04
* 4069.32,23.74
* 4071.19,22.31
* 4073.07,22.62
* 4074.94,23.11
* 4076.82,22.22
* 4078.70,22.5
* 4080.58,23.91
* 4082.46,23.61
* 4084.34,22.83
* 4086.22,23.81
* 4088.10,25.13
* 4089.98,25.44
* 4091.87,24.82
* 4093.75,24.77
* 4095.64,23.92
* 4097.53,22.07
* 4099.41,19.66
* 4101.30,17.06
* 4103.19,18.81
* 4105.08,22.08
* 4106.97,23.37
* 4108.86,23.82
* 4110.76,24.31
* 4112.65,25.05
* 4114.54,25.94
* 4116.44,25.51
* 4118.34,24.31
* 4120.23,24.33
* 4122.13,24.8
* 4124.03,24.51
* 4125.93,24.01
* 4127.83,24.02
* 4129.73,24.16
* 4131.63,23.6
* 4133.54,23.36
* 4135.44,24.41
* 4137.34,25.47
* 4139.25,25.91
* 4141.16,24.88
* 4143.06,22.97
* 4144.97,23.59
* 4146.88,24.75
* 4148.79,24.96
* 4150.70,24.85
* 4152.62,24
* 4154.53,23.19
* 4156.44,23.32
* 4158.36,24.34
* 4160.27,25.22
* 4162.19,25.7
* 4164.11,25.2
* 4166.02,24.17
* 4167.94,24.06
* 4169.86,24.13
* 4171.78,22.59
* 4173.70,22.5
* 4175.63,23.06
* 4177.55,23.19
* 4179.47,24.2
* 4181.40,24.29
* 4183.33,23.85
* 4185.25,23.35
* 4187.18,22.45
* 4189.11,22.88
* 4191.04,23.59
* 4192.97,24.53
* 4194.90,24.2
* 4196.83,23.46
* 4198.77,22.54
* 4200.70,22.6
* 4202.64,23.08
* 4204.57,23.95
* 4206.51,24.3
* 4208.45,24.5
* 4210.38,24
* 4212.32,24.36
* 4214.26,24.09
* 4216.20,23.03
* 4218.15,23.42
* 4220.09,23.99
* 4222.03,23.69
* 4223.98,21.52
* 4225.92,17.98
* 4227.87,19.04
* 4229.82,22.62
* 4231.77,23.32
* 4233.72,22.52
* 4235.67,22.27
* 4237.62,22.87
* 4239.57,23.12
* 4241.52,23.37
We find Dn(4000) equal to 1.45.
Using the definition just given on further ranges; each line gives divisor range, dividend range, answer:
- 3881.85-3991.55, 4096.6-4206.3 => 1.59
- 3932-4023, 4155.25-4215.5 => 1.42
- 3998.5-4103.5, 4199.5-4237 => 1.07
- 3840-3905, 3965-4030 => 1.17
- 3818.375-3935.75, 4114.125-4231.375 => 1.60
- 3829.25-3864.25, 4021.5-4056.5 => 1.51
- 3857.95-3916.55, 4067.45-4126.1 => 1.36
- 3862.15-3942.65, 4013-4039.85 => 1.49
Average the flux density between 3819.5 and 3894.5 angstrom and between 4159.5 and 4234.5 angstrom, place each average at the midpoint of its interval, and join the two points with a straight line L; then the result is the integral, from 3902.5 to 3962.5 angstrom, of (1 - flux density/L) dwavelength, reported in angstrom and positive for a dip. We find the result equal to 7.9 angstrom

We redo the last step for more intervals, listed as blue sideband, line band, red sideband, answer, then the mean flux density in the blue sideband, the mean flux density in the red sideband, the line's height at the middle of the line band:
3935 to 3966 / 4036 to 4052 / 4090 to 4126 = -2.6 angstrom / 15.9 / 23.4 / 20.3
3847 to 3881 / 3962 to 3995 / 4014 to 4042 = 8.2 angstrom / 19.8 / 23.9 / 22.6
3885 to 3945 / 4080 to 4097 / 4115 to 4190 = -1.8 angstrom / 16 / 24.1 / 21.9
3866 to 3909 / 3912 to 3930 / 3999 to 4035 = 2.4 angstrom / 18.7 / 23.5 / 19.9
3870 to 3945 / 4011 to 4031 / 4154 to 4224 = -4.7 angstrom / 16.6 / 23.7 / 19.5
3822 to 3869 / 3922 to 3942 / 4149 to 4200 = 8.4 angstrom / 17.2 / 23.8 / 19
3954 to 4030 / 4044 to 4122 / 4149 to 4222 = -4.3 angstrom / 20.2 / 23.8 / 21.9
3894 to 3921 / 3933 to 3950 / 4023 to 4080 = 6.0 angstrom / 19.7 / 23.1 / 20.5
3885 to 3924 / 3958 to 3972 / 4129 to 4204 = 6.2 angstrom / 18.6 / 23.9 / 19.9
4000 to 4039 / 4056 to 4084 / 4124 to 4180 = 1.2 angstrom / 23.6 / 24.1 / 23.8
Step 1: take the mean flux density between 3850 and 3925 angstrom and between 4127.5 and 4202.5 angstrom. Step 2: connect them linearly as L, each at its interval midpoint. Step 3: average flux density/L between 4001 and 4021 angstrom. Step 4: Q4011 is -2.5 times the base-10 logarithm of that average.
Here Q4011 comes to -0.12 mag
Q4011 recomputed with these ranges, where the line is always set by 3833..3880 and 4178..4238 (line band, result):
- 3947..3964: 0.06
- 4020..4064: -0.13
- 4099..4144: -0.08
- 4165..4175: -0.04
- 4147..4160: -0.09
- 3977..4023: -0.14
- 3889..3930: 0.04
